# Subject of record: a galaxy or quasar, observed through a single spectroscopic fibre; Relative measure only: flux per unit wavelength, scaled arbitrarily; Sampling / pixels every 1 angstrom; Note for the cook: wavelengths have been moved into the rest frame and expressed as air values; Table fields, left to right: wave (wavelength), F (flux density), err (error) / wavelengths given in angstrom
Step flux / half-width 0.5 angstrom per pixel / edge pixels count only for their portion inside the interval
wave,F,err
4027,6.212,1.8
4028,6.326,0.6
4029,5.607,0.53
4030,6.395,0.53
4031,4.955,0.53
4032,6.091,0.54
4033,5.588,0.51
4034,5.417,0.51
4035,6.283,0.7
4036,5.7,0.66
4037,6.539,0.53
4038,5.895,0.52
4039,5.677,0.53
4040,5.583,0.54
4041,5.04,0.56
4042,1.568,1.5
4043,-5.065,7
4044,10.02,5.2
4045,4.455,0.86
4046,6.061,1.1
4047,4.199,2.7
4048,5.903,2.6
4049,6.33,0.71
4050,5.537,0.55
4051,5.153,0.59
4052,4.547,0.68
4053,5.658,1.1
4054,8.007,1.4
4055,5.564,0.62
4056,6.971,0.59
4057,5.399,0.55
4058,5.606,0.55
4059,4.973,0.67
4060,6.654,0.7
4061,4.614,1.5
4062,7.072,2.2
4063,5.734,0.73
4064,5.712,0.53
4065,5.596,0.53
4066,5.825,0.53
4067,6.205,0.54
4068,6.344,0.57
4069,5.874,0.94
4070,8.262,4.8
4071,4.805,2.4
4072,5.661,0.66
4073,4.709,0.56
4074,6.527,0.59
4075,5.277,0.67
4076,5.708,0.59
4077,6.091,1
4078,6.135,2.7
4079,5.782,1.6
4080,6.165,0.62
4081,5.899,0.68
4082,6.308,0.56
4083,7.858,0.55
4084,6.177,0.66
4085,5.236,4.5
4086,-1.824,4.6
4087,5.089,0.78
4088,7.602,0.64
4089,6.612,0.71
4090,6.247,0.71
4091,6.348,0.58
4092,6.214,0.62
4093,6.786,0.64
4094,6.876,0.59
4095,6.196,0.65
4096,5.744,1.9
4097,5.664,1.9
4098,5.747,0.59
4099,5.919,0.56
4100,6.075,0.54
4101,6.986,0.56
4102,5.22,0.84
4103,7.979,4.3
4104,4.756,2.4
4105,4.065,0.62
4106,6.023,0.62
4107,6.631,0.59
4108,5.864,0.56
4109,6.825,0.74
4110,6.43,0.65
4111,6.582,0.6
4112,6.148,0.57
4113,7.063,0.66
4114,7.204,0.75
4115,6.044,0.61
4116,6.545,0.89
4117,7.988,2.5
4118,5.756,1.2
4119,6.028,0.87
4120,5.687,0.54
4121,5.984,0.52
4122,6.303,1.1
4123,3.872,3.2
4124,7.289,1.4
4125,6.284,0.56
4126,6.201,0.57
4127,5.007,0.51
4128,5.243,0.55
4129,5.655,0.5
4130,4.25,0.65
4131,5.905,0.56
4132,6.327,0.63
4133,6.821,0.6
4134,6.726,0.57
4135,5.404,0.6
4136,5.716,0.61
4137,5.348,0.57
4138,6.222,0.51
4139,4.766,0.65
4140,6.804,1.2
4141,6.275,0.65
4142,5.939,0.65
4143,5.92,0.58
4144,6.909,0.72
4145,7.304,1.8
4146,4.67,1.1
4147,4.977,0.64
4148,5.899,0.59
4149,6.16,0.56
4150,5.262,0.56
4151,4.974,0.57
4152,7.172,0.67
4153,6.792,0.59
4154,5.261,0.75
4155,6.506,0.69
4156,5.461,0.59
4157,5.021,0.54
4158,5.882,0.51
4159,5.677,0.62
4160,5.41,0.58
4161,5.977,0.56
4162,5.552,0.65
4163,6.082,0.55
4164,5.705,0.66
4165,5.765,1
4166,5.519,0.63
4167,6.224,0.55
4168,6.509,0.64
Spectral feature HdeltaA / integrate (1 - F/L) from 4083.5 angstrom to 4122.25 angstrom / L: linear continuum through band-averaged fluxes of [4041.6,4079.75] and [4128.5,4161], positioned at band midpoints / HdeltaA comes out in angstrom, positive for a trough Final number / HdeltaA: -2.2 angstrom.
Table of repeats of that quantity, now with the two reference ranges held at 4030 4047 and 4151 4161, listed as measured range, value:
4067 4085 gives -2.7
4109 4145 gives -2.9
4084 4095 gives -0.4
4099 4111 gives -1.3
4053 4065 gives -2.0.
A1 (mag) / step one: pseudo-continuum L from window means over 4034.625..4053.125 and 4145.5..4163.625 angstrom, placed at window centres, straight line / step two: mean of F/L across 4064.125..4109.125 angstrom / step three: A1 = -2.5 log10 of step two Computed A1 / -0.13 mag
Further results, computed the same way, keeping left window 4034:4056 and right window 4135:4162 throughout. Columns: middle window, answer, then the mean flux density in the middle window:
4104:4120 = -0.119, 6.28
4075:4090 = -0.038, 5.64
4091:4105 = -0.104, 6.1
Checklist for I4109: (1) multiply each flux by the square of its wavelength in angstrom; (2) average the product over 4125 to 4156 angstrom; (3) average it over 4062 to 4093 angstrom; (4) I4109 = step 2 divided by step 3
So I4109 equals 1.04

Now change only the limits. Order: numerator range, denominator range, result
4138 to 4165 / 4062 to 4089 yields 1.06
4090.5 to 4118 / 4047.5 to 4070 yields 1.08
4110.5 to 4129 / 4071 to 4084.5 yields 1.05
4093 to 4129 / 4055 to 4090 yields 1.08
